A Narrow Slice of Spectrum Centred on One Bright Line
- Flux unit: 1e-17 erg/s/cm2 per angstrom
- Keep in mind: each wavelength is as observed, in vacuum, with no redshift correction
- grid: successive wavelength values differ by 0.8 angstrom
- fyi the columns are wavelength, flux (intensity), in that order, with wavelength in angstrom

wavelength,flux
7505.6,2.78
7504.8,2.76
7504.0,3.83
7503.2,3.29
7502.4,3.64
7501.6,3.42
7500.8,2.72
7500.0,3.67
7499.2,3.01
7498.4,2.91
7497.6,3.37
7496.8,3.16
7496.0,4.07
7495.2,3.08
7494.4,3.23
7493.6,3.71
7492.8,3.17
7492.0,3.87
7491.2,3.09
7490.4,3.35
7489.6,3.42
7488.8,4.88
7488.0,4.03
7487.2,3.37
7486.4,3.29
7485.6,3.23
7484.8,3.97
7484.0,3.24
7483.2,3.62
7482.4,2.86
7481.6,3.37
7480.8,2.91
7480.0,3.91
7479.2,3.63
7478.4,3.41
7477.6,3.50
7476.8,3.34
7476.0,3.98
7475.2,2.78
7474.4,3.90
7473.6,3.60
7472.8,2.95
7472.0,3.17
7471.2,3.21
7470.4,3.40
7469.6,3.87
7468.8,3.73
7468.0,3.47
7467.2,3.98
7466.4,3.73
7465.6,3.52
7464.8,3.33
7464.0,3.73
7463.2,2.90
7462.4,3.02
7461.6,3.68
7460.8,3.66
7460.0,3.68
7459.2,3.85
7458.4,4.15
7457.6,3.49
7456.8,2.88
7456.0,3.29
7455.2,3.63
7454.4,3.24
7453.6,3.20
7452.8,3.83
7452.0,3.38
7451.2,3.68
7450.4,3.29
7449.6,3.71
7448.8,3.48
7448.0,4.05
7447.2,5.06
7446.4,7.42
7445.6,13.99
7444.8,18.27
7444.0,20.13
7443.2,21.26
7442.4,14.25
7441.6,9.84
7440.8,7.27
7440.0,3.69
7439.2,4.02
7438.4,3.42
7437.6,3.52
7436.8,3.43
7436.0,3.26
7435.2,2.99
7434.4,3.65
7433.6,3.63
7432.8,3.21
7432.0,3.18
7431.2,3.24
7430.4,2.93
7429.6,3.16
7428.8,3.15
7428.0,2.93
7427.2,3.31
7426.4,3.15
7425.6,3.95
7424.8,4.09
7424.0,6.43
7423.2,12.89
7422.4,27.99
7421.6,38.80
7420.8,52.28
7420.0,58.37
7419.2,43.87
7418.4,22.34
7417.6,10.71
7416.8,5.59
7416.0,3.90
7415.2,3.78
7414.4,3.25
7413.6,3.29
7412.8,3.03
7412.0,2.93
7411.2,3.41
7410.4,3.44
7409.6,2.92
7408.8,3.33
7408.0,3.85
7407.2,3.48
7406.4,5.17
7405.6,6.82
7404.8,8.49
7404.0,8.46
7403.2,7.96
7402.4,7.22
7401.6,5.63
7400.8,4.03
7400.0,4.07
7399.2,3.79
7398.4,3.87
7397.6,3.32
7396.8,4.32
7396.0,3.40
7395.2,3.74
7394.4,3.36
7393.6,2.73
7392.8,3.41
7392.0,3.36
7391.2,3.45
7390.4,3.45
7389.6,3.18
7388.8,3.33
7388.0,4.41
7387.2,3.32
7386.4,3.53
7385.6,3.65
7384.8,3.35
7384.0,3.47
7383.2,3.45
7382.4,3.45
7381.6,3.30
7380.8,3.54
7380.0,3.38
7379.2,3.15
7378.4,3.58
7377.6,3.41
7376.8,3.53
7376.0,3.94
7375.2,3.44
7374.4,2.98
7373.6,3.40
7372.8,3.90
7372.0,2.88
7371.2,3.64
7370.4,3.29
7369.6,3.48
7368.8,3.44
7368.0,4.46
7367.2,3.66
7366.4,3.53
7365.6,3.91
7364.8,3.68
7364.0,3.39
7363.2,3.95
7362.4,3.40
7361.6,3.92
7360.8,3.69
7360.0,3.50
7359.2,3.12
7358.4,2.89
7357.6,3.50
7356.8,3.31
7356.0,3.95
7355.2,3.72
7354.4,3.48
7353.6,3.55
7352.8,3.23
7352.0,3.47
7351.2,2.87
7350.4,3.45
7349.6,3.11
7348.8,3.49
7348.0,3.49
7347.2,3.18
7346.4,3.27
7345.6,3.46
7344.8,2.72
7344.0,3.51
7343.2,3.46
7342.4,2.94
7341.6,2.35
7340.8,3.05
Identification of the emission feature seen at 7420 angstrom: H-alpha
